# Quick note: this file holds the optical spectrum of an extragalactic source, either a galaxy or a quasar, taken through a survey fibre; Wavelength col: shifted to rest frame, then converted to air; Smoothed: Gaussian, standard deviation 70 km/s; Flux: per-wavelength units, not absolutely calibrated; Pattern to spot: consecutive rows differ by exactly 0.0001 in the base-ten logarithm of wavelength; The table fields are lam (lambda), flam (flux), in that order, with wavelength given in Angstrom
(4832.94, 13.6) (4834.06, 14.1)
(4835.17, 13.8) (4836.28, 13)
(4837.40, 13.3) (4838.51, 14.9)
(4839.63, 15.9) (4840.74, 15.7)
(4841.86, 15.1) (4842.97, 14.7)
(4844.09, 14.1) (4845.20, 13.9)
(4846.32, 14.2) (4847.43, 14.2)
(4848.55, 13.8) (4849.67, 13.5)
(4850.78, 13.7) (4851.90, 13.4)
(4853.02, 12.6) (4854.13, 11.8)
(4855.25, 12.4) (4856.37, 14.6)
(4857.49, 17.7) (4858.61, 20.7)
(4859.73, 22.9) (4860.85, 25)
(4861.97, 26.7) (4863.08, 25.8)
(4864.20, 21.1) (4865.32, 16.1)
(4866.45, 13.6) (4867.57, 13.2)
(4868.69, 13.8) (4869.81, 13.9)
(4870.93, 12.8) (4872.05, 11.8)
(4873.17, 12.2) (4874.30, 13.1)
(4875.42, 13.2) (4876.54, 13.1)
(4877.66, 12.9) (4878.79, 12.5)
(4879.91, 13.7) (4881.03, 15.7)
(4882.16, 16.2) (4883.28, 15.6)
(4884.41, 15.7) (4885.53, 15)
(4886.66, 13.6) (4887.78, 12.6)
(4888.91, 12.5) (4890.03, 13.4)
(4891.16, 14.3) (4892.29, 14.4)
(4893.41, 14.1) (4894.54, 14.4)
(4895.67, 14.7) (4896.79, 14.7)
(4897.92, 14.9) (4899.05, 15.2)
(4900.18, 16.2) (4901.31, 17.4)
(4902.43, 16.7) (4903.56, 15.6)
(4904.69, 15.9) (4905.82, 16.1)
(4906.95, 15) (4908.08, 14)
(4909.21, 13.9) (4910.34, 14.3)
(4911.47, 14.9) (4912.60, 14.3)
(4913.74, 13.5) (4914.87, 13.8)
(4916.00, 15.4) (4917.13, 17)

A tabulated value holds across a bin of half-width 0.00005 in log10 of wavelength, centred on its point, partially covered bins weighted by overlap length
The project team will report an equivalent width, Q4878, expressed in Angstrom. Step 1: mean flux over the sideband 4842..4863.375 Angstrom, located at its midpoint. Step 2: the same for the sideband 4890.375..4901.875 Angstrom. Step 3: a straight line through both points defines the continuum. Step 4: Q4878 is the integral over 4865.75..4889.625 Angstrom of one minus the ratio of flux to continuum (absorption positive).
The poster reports 3.0 Angstrom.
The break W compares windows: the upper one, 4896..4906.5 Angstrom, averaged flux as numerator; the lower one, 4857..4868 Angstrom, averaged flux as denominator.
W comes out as 0.8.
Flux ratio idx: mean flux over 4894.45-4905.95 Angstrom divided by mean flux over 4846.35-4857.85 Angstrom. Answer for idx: 1.1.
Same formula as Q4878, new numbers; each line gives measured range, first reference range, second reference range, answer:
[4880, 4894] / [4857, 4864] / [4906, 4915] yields 3.1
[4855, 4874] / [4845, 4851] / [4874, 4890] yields -4.6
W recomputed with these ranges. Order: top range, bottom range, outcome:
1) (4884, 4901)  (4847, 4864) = 0.83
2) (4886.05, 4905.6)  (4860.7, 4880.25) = 0.94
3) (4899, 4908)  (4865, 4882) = 1.19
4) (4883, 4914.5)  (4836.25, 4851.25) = 1.03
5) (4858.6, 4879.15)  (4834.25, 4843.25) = 1.13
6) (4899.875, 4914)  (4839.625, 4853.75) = 1.08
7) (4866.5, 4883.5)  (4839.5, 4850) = 0.94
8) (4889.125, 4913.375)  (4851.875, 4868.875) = 0.84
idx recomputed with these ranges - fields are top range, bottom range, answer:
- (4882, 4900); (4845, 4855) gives 1.08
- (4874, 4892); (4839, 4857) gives 1.00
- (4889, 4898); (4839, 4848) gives 0.97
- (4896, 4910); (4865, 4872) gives 1.13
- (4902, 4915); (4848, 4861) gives 0.94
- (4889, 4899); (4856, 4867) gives 0.70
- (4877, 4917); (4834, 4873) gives 0.94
